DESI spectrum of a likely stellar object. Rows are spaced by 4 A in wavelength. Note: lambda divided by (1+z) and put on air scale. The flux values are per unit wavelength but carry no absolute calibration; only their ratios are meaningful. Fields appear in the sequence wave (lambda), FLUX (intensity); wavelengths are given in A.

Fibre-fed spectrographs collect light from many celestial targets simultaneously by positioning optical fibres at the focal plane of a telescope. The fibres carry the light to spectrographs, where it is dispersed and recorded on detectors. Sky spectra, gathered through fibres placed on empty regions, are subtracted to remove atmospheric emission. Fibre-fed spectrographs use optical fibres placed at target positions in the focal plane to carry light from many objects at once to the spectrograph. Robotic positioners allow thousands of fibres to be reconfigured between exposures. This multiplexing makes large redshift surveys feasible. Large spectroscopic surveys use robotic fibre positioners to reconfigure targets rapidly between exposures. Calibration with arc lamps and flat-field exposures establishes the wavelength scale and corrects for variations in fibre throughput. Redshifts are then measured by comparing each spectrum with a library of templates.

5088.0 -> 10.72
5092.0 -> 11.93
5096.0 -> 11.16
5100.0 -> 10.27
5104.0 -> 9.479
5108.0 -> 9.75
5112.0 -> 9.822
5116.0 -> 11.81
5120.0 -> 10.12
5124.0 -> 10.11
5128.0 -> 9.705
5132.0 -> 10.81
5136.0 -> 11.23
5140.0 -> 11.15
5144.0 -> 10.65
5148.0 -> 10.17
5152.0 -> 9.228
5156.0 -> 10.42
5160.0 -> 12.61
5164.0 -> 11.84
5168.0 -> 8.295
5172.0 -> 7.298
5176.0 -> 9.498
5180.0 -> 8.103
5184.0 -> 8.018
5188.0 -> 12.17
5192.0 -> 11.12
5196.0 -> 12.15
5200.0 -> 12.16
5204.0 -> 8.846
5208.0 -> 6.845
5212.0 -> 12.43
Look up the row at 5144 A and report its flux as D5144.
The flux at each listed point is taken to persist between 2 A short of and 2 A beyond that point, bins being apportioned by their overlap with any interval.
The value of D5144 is 10.65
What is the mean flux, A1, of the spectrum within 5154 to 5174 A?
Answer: 10.1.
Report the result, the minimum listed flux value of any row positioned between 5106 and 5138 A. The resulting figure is 9.705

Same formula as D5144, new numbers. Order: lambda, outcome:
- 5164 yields 11.84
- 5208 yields 6.845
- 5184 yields 8.018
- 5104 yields 9.479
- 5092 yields 11.93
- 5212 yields 12.43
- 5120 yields 10.12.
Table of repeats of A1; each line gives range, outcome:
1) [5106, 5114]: 9.79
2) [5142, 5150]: 10.4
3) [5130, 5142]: 11.1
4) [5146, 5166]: 10.9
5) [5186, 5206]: 11.3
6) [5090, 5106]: 10.7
